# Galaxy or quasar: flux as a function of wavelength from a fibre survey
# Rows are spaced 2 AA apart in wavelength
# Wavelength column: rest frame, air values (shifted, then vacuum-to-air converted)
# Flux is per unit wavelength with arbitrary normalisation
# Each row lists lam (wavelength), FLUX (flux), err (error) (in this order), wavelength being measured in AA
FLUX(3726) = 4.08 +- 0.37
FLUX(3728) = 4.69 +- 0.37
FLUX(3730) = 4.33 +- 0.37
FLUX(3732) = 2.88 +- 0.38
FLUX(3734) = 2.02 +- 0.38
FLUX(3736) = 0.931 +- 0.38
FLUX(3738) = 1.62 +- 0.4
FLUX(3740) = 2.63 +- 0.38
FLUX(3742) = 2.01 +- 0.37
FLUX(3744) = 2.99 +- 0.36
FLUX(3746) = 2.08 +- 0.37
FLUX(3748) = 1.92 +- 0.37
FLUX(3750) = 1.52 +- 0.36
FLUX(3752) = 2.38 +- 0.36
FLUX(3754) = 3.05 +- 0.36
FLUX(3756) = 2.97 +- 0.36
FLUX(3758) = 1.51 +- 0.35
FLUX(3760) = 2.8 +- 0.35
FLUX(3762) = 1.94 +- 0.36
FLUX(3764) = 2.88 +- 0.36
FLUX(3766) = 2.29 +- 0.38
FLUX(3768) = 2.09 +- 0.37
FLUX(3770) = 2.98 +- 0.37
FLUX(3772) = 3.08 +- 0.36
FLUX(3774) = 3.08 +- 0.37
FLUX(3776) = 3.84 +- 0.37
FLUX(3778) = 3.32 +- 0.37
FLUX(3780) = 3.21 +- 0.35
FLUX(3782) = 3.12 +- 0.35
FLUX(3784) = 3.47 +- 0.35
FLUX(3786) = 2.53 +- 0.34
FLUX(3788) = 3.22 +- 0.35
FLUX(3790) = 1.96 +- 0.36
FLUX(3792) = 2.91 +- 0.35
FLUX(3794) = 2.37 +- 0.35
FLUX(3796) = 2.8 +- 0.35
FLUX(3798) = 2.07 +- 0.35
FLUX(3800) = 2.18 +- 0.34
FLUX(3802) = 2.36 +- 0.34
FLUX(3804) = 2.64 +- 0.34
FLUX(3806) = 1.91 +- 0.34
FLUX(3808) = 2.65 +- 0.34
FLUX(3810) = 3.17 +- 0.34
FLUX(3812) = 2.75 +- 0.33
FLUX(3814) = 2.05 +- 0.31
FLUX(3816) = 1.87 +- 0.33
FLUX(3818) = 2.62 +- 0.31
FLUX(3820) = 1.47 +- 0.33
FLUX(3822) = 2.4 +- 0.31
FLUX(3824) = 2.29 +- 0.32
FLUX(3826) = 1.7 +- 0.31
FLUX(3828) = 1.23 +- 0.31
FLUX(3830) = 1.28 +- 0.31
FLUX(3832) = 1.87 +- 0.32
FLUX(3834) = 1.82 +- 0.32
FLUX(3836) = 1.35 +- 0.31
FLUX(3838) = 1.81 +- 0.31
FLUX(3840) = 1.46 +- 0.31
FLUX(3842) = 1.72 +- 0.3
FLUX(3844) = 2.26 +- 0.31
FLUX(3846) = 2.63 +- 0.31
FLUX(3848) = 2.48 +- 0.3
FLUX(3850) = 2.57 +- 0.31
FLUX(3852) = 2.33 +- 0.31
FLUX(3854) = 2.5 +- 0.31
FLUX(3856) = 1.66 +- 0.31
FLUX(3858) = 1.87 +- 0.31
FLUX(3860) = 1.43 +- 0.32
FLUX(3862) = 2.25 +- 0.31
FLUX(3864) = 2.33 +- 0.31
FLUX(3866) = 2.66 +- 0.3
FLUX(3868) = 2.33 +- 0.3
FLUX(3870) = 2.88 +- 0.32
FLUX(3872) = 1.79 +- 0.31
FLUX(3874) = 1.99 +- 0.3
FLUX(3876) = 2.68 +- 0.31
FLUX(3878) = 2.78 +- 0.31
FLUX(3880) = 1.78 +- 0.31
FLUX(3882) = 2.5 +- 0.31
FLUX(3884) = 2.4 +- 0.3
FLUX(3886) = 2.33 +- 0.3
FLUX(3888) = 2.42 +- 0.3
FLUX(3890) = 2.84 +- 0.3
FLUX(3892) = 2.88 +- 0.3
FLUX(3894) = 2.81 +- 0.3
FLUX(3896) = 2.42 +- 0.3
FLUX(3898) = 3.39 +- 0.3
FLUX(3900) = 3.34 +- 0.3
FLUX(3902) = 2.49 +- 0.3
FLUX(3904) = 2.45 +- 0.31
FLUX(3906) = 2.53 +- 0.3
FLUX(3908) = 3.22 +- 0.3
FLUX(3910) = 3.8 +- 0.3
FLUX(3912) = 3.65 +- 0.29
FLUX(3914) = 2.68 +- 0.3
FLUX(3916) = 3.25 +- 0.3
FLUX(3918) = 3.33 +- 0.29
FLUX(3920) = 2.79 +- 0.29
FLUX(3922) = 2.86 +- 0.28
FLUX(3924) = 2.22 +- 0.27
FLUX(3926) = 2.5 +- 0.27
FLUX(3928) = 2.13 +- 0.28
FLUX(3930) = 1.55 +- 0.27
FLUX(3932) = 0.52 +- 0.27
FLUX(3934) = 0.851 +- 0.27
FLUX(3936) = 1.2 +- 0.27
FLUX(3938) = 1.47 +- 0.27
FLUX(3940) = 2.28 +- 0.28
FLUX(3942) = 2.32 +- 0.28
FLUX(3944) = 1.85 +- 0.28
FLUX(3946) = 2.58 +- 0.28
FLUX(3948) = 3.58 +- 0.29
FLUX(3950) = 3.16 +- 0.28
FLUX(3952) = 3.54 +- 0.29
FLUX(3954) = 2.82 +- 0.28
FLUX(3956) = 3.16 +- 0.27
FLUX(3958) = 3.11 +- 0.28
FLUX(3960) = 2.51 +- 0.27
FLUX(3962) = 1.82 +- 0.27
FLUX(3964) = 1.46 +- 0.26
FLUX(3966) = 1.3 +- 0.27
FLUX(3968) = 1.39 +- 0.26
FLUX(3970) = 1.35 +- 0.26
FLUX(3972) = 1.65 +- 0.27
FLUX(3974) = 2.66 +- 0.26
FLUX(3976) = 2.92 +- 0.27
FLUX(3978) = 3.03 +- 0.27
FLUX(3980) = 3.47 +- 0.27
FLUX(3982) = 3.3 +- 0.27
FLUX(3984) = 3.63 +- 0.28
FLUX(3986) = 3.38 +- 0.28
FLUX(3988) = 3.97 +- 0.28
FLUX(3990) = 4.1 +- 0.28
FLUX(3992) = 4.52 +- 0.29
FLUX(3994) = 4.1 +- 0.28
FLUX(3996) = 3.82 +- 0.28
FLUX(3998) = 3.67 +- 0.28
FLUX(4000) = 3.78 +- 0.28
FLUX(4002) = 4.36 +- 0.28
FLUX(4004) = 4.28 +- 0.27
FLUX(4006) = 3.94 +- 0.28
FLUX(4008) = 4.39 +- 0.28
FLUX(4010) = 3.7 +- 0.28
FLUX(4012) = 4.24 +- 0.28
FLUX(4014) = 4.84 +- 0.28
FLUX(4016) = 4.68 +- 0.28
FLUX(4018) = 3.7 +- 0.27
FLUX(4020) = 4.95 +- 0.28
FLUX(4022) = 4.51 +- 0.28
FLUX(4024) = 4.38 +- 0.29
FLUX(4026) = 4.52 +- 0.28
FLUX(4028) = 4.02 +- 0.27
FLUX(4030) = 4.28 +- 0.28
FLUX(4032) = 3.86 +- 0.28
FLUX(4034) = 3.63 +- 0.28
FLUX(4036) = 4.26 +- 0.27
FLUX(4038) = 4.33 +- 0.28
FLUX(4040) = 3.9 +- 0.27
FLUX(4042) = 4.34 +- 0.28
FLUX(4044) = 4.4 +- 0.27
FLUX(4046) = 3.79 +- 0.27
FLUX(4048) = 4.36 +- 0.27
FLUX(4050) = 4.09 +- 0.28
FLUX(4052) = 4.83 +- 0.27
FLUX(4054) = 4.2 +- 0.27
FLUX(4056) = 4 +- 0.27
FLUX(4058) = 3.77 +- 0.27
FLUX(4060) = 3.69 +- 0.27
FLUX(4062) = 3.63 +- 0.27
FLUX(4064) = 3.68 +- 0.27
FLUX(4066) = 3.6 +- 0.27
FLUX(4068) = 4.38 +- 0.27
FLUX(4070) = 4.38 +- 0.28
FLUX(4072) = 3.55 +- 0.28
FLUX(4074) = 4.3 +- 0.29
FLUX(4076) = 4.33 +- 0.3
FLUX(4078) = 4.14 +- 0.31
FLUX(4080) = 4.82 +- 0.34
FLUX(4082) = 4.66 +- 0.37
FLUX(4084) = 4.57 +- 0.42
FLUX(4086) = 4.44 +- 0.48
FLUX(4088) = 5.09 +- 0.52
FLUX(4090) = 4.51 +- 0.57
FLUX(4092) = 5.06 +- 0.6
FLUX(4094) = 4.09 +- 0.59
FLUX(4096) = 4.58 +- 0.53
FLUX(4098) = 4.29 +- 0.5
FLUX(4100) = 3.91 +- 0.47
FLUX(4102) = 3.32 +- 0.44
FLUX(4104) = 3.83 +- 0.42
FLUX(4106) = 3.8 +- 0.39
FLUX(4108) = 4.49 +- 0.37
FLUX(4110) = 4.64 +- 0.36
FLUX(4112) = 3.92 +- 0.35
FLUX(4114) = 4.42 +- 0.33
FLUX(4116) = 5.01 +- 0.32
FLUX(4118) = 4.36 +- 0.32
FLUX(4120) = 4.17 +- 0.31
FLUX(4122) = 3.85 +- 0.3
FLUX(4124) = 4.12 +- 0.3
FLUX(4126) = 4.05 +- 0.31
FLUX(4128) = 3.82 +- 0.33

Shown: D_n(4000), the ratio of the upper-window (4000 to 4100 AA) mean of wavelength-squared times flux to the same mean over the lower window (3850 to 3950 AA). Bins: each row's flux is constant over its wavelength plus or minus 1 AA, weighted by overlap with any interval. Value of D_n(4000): 1.88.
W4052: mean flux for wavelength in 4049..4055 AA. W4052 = 4.37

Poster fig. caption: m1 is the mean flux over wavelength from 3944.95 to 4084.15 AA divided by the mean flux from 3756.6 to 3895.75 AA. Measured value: 1.56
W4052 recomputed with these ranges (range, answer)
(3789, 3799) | 2.42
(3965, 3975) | 1.67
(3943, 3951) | 2.79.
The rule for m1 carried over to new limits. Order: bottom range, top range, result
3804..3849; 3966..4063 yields 1.86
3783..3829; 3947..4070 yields 1.54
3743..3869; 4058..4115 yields 1.79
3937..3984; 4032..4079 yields 1.63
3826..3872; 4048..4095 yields 2.11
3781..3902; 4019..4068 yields 1.77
